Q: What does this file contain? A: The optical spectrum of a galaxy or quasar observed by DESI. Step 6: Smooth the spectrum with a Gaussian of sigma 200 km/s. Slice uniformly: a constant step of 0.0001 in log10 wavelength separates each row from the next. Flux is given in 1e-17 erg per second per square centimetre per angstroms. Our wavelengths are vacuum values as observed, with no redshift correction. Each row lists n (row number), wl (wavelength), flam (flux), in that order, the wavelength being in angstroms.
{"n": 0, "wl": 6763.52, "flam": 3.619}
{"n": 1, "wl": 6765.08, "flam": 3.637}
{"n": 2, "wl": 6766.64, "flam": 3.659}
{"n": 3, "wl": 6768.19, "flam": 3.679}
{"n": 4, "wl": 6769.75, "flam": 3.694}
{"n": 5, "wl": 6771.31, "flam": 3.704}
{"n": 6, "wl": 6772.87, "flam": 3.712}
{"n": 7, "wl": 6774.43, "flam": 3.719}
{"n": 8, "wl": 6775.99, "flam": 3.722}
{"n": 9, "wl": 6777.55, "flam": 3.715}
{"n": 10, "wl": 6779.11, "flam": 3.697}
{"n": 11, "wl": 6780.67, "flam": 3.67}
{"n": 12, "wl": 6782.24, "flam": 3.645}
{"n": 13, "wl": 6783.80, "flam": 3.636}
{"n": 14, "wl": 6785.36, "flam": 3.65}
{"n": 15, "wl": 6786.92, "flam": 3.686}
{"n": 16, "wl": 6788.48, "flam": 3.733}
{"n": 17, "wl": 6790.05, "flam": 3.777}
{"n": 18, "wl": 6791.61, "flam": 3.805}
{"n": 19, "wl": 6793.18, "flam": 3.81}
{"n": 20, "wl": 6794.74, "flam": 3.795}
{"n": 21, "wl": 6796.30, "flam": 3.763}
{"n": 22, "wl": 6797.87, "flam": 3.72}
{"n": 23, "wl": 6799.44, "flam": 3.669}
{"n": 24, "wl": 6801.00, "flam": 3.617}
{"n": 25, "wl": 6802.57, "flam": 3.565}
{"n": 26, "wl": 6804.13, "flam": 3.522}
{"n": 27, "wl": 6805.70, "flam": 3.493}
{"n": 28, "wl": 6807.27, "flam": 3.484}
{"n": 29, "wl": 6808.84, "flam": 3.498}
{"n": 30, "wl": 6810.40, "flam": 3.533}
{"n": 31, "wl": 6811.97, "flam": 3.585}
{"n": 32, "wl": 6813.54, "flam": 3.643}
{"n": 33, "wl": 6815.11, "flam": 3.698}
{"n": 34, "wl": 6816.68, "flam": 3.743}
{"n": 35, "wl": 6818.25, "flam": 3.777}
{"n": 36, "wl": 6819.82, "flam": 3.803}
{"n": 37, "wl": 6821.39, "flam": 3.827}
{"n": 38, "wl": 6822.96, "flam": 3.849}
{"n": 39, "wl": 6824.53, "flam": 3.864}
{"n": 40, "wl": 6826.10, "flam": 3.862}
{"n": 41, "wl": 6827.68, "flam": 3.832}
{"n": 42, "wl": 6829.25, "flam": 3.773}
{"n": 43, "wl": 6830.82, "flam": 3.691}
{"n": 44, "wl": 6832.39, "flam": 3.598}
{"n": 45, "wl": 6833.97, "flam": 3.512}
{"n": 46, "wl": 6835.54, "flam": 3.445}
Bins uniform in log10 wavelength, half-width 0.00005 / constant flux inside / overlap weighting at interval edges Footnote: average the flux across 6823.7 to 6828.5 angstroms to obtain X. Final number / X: 3.85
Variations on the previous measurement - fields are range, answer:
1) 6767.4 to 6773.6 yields 3.7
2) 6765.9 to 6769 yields 3.68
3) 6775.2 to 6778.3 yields 3.72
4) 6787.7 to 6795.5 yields 3.78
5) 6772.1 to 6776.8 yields 3.72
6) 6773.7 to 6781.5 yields 3.7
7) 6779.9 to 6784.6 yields 3.65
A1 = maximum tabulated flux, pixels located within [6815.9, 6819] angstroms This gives 3.777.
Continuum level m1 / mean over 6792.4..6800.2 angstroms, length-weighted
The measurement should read 3.75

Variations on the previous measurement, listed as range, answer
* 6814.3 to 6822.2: 3.77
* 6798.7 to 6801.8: 3.64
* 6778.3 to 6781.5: 3.68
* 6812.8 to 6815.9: 3.67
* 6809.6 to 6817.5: 3.64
